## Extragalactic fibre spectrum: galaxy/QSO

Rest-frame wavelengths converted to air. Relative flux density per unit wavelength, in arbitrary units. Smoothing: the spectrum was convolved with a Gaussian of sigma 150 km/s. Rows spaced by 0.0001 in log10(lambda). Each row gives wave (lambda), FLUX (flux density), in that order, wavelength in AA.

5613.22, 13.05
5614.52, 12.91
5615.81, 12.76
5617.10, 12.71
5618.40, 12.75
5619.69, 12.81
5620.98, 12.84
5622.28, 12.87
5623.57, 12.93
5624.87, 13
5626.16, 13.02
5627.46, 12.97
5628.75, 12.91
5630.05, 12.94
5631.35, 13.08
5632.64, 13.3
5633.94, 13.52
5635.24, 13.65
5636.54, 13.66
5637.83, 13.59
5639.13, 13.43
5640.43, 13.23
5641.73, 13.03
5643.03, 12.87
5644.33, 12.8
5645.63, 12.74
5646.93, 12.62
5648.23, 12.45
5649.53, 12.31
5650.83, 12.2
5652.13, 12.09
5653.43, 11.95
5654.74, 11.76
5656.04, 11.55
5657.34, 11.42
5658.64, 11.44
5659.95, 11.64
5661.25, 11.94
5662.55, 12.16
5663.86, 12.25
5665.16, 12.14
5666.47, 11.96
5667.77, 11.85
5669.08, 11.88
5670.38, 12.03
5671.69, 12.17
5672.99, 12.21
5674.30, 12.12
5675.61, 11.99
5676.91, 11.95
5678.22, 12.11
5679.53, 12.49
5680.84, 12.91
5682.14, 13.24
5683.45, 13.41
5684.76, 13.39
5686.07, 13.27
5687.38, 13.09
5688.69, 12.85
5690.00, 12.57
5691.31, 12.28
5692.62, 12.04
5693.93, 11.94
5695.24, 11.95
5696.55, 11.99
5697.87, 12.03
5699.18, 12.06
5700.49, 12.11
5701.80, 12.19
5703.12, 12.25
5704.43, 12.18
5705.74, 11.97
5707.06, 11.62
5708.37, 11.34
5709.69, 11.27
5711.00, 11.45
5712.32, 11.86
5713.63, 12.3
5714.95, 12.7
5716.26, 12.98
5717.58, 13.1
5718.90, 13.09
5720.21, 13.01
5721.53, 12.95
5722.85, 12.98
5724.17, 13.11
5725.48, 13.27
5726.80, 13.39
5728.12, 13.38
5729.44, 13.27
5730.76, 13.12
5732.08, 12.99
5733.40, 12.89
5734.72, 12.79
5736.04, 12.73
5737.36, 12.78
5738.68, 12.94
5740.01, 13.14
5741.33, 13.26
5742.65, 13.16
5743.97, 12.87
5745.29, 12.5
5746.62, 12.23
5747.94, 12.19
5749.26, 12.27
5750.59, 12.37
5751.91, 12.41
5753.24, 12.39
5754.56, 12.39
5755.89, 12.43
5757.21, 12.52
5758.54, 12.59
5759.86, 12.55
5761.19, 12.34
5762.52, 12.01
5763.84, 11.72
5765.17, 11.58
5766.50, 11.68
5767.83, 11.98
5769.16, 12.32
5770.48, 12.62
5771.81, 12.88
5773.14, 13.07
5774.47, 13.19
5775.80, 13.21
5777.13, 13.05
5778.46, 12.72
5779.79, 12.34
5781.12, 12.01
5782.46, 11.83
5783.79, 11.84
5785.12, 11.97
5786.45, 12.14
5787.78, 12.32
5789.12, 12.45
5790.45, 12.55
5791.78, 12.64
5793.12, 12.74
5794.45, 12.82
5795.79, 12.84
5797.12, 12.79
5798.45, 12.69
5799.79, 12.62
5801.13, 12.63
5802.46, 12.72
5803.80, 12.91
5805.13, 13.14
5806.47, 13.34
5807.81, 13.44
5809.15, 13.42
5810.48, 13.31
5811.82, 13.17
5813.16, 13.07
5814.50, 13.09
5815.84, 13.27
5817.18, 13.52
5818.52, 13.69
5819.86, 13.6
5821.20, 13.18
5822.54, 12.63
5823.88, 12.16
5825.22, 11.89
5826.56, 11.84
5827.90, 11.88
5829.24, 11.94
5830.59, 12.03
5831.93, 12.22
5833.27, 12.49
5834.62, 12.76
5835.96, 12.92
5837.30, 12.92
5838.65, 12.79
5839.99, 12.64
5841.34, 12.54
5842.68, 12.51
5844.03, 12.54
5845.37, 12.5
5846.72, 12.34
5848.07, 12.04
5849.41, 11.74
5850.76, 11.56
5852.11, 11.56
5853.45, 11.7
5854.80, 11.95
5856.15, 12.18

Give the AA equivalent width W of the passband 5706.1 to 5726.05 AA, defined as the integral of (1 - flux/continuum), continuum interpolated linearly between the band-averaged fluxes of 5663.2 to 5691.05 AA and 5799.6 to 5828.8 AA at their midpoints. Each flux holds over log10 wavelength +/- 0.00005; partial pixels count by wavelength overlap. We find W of 0.2 AA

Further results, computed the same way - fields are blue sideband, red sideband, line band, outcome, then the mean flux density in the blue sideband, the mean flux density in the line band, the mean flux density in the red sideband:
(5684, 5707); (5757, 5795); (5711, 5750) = -1.50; 12.3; 12.8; 12.4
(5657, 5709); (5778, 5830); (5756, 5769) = 0.42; 12.2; 12.1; 12.7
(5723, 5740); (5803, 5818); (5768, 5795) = 1.33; 13.1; 12.5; 13.2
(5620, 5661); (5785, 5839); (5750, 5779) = 0.64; 12.7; 12.5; 12.8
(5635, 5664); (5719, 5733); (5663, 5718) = 2.37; 12.5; 12.3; 13.1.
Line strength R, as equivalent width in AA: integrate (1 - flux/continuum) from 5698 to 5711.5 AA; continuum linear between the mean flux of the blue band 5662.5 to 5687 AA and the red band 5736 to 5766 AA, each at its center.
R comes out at 0.6 AA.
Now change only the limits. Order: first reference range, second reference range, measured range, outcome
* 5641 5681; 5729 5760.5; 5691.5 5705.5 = 0.36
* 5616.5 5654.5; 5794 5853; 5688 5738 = 1.19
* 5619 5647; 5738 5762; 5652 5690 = 1.96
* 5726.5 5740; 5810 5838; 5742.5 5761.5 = 0.72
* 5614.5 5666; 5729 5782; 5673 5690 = -0.11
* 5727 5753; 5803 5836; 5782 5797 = 0.50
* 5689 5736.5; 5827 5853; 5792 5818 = -1.42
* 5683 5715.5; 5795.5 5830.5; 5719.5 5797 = -0.37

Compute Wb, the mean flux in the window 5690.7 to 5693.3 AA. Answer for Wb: 12.2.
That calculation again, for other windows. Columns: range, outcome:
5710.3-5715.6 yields 12.1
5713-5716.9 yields 12.7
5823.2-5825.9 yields 12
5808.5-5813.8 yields 13.3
